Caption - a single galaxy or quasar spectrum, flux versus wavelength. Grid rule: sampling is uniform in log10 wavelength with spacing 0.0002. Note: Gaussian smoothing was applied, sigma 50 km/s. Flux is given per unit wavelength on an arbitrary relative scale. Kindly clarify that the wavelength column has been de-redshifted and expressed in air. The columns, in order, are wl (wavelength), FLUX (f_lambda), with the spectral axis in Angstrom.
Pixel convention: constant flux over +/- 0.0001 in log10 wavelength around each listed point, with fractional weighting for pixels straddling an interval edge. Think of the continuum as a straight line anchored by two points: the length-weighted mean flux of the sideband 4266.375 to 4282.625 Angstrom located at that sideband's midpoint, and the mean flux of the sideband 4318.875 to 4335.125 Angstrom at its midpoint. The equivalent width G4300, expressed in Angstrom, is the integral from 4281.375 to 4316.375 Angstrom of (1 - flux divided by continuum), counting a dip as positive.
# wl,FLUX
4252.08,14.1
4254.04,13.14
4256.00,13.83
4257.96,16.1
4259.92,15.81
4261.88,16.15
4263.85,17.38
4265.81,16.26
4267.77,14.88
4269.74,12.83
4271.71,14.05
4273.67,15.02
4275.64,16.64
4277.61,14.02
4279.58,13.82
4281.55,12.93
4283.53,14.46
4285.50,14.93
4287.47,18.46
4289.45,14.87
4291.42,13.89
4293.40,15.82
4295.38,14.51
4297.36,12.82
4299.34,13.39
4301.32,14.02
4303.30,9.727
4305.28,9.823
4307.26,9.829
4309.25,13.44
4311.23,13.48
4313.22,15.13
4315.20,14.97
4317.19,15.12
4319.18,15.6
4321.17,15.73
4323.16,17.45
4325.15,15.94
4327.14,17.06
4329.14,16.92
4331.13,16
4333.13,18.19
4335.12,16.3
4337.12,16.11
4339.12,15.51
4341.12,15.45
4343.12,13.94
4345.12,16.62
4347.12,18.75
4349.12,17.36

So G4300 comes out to 3.7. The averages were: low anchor 14.3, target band 13.7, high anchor 16.6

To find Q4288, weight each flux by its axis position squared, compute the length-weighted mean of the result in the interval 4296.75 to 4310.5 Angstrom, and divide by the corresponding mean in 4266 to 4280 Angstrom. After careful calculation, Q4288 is 0.82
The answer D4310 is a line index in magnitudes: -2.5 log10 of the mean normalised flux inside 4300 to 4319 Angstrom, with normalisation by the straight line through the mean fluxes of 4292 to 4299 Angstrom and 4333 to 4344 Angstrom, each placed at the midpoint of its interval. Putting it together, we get 0.14 mag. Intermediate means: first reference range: 14.2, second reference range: 15.8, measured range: 13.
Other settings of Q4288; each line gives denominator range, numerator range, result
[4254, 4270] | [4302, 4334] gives 0.98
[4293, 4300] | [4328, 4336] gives 1.22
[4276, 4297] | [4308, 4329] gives 1.06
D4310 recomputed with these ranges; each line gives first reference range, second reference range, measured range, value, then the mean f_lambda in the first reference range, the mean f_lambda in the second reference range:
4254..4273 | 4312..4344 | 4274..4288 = 0.03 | 15.1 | 16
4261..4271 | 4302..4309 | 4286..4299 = -0.23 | 15.4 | 10.4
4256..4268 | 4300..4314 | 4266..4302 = -0.04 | 16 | 12.2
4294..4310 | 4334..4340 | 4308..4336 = -0.10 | 12.3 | 16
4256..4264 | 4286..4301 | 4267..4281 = 0.08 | 15.9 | 14.8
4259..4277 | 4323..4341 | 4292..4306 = 0.22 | 15.4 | 16.5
